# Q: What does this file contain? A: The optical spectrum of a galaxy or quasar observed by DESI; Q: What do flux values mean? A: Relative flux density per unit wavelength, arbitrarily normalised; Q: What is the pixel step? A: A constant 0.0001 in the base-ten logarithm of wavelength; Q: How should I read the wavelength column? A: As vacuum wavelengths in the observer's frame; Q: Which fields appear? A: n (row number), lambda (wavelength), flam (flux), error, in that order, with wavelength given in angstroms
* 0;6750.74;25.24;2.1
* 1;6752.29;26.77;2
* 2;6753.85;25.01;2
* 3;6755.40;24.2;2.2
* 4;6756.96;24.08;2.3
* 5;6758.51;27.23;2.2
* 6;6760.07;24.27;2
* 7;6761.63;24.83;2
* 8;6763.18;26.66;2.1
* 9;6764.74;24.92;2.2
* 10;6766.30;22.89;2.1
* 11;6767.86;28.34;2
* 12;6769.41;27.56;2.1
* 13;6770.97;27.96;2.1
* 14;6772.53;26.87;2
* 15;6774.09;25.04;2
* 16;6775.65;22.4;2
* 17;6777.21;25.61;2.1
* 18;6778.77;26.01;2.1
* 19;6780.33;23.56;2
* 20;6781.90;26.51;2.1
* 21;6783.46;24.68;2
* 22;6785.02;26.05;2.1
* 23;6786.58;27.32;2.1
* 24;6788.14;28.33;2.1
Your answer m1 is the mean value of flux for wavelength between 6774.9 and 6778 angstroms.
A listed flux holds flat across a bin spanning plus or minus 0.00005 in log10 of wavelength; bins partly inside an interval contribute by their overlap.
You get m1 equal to 24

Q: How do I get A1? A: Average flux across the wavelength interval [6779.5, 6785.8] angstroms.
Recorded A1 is 25.2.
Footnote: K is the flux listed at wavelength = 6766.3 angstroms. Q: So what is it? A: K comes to 22.89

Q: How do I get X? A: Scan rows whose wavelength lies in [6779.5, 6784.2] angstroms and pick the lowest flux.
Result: 23.56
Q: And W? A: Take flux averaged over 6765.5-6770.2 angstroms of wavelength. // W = 26.3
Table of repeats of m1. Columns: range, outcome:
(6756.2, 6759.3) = 25.7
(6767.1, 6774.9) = 27.2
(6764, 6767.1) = 23.9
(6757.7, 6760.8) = 25.8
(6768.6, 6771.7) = 27.8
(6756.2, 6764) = 25.4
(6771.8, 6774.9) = 25.9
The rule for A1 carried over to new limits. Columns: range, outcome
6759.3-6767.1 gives 24.7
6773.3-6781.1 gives 24.5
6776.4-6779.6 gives 25.8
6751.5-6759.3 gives 25.5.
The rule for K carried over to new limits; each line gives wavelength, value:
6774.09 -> 25.04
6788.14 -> 28.33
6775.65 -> 22.4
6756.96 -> 24.08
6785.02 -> 26.05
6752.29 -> 26.77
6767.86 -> 28.34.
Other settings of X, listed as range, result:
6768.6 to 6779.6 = 22.4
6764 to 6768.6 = 22.89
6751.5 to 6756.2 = 24.2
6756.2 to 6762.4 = 24.08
